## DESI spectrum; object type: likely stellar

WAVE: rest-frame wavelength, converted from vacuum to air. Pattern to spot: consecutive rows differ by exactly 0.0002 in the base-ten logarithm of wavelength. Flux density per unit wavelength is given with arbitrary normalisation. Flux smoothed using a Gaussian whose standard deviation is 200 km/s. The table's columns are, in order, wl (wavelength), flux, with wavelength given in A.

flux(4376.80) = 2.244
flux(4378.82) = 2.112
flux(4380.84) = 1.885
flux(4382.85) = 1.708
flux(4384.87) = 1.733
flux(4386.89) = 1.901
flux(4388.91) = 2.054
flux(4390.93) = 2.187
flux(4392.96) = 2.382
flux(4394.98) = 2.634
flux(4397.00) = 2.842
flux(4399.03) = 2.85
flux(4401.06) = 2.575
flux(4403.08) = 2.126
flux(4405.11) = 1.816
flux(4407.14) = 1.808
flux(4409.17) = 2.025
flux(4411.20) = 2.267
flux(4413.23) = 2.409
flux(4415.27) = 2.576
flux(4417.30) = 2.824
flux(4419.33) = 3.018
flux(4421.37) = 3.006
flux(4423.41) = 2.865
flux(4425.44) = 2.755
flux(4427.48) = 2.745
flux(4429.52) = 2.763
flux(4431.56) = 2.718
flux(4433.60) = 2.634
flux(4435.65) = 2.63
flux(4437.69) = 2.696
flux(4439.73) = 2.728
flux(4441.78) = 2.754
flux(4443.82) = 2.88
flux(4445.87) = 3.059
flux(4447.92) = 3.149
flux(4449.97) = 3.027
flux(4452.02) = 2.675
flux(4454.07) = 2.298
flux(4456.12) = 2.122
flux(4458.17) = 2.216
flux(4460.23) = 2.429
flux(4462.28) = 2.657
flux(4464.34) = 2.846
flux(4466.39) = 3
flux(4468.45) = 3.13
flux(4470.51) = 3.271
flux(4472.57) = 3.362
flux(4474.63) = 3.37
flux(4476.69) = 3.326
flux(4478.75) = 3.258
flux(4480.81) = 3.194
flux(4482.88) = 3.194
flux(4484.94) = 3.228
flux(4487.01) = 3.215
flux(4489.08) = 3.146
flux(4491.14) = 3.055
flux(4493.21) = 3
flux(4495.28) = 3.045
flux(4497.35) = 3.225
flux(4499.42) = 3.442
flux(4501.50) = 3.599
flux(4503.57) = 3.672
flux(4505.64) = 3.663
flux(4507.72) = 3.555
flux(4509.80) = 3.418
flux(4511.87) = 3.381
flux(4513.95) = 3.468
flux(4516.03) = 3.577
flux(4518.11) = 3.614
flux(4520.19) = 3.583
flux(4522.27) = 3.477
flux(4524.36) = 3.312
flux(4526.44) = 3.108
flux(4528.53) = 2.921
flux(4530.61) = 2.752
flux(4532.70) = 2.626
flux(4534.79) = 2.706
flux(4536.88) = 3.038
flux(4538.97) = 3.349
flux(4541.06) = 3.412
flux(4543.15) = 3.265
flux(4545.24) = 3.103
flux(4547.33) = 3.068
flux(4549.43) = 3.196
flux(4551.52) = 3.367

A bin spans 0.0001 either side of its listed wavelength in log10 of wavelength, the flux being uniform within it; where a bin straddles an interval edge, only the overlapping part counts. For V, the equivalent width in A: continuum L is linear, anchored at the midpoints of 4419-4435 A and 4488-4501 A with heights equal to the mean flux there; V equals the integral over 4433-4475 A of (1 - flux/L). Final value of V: 2.1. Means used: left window 2.8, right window 3.17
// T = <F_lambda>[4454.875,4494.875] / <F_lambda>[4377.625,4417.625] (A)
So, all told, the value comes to 1.35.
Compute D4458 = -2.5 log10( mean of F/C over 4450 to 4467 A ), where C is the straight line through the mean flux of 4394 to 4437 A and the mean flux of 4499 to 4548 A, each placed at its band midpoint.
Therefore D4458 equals 0.12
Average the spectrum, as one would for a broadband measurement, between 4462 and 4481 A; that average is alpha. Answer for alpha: 3.16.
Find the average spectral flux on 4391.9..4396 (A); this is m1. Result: 2.51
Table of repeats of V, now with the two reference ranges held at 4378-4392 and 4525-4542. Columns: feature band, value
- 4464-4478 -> -3.59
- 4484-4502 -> -3.32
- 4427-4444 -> -3.12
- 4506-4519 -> -3.04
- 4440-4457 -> -2.58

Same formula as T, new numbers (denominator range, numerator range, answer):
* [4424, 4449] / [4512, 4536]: 1.14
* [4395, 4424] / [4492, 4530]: 1.35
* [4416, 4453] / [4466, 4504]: 1.15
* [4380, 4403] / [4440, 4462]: 1.18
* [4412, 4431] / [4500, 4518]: 1.28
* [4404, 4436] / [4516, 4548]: 1.24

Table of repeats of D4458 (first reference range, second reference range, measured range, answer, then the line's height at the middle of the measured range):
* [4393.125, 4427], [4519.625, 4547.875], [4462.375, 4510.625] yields -0.13 mag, 2.89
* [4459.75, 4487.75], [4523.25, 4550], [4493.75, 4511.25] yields -0.11 mag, 3.09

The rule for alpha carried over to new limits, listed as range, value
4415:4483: 2.86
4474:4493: 3.21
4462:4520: 3.3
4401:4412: 2.06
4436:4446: 2.79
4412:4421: 2.72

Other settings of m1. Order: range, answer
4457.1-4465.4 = 2.54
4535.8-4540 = 3.19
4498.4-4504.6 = 3.57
